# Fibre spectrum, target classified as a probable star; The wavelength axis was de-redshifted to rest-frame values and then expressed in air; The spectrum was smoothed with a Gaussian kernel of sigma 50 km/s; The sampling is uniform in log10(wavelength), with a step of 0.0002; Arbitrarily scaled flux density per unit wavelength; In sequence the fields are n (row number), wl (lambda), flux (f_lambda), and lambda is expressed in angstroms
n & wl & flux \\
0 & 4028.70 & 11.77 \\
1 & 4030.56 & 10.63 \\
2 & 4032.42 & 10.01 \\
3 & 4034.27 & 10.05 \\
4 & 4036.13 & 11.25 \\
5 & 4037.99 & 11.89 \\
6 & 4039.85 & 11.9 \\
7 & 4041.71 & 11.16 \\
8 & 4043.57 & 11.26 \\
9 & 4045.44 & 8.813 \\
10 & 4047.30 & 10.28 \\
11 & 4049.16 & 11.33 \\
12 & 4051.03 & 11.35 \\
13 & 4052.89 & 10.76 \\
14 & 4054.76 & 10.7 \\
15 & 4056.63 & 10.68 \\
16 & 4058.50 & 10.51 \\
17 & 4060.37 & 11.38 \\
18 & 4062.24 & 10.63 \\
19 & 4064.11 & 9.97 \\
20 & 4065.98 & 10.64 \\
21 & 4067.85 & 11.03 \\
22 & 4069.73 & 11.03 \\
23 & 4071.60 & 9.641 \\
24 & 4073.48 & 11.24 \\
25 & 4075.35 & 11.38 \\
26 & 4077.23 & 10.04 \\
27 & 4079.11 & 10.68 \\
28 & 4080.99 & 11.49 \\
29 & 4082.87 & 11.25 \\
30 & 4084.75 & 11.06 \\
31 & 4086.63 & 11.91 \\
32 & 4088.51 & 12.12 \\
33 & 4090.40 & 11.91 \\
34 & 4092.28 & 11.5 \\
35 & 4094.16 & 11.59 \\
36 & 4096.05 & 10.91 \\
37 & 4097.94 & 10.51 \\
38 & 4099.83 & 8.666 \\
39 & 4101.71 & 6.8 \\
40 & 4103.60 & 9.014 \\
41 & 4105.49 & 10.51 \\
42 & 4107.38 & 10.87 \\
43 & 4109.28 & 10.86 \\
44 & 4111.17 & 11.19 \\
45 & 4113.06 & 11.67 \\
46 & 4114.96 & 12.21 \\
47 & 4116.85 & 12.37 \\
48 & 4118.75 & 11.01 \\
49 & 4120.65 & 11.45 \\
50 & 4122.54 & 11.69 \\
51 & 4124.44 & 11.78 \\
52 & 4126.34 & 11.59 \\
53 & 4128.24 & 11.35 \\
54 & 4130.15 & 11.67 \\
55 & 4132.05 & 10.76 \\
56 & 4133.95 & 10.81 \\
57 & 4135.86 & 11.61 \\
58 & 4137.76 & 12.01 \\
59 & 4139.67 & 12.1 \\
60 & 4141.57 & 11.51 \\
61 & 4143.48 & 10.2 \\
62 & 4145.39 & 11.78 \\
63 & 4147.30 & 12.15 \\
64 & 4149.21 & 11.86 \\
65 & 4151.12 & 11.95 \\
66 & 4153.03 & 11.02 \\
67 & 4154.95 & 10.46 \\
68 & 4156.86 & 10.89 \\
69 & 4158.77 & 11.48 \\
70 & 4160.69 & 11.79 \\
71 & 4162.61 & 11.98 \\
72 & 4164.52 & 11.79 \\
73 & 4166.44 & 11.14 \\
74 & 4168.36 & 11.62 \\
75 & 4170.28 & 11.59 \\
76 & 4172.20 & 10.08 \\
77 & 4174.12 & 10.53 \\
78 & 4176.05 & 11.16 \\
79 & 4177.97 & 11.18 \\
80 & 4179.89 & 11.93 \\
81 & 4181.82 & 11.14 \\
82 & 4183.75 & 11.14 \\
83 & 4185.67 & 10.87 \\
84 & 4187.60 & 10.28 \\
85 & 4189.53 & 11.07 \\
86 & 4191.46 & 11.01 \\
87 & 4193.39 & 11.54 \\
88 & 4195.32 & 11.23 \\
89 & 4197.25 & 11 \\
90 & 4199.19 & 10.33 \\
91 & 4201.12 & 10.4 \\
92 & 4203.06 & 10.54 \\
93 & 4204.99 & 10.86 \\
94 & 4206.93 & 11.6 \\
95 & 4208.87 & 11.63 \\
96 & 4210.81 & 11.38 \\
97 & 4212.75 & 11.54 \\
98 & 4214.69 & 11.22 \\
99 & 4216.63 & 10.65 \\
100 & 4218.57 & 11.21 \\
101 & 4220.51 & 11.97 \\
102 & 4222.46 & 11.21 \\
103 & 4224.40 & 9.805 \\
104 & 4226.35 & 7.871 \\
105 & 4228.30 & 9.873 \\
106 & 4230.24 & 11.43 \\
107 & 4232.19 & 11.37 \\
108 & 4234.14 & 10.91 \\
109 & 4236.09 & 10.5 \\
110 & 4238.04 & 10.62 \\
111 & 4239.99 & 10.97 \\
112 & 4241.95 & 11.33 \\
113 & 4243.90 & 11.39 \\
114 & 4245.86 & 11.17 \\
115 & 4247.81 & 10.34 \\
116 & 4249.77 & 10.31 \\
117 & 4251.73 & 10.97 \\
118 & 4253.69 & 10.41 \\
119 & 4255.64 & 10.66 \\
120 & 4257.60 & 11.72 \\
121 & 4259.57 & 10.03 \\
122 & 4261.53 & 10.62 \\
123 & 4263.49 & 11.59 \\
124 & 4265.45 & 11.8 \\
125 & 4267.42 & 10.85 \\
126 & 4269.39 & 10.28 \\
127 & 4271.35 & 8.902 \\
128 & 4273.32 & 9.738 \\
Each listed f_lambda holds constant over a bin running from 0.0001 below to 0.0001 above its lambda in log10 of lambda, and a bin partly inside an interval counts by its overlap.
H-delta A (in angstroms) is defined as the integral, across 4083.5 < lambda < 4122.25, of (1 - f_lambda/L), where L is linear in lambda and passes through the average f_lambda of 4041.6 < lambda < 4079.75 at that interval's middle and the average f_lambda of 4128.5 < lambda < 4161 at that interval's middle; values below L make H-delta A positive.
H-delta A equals 0.4 angstroms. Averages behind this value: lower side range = 10.7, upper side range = 11.4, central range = 10.9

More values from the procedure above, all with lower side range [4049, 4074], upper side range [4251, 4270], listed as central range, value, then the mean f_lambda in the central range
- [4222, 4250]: 0.7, 10.6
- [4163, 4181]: -0.7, 11.2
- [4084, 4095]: -0.9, 11.7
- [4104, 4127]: -1.2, 11.4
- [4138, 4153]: -1.1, 11.6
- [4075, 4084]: -0.1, 10.9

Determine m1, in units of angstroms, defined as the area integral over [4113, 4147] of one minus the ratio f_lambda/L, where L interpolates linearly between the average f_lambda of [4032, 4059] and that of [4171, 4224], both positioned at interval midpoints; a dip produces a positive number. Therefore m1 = -1.8 angstroms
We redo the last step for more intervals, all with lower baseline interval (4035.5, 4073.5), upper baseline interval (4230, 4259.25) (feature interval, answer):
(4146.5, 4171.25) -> -1.5 angstroms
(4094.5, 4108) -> 1.5 angstroms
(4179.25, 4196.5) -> -0.4 angstroms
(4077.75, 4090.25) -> -0.7 angstroms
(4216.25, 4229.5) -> 0.6 angstroms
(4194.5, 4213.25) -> -0.3 angstroms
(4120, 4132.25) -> -0.8 angstroms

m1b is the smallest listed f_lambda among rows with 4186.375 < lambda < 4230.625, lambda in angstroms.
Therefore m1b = 7.871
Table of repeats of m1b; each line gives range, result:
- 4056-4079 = 9.641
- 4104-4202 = 10.08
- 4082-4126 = 6.8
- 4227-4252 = 9.873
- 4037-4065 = 8.813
